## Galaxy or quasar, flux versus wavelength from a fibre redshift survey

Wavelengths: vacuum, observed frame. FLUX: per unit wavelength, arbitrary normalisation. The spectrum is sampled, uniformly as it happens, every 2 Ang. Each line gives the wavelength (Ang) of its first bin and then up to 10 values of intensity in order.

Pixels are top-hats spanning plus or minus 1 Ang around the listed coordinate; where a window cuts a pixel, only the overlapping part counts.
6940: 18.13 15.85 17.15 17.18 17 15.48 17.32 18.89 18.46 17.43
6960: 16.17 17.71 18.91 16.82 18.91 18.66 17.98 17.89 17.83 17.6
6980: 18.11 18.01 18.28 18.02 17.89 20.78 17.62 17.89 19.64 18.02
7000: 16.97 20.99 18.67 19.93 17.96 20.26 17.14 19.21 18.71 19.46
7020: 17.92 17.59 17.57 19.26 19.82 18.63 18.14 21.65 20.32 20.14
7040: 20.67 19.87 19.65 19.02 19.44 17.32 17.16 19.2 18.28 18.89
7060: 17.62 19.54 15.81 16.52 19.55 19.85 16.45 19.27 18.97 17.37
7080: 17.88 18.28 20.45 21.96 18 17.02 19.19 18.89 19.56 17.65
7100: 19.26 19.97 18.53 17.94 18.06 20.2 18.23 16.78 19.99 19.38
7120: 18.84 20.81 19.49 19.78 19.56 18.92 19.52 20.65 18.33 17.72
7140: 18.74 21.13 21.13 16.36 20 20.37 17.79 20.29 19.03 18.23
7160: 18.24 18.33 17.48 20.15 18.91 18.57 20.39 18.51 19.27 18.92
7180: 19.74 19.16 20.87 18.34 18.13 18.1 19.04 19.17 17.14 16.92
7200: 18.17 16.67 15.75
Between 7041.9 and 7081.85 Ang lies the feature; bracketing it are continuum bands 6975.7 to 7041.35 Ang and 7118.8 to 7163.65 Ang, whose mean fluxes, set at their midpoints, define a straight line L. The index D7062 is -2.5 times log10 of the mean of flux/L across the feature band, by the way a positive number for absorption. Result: 0.04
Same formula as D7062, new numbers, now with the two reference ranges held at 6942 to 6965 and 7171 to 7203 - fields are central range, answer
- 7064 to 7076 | -0.01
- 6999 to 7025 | -0.06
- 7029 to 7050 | -0.10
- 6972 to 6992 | -0.04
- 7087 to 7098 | -0.02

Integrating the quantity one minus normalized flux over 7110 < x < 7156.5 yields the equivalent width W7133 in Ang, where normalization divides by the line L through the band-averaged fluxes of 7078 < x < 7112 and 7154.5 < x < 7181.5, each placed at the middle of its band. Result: -0.9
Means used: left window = 18.9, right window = 18.9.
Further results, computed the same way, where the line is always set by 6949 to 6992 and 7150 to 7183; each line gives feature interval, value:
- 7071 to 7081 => 0.28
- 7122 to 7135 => -0.66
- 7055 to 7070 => 0.23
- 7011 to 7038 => -1.02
